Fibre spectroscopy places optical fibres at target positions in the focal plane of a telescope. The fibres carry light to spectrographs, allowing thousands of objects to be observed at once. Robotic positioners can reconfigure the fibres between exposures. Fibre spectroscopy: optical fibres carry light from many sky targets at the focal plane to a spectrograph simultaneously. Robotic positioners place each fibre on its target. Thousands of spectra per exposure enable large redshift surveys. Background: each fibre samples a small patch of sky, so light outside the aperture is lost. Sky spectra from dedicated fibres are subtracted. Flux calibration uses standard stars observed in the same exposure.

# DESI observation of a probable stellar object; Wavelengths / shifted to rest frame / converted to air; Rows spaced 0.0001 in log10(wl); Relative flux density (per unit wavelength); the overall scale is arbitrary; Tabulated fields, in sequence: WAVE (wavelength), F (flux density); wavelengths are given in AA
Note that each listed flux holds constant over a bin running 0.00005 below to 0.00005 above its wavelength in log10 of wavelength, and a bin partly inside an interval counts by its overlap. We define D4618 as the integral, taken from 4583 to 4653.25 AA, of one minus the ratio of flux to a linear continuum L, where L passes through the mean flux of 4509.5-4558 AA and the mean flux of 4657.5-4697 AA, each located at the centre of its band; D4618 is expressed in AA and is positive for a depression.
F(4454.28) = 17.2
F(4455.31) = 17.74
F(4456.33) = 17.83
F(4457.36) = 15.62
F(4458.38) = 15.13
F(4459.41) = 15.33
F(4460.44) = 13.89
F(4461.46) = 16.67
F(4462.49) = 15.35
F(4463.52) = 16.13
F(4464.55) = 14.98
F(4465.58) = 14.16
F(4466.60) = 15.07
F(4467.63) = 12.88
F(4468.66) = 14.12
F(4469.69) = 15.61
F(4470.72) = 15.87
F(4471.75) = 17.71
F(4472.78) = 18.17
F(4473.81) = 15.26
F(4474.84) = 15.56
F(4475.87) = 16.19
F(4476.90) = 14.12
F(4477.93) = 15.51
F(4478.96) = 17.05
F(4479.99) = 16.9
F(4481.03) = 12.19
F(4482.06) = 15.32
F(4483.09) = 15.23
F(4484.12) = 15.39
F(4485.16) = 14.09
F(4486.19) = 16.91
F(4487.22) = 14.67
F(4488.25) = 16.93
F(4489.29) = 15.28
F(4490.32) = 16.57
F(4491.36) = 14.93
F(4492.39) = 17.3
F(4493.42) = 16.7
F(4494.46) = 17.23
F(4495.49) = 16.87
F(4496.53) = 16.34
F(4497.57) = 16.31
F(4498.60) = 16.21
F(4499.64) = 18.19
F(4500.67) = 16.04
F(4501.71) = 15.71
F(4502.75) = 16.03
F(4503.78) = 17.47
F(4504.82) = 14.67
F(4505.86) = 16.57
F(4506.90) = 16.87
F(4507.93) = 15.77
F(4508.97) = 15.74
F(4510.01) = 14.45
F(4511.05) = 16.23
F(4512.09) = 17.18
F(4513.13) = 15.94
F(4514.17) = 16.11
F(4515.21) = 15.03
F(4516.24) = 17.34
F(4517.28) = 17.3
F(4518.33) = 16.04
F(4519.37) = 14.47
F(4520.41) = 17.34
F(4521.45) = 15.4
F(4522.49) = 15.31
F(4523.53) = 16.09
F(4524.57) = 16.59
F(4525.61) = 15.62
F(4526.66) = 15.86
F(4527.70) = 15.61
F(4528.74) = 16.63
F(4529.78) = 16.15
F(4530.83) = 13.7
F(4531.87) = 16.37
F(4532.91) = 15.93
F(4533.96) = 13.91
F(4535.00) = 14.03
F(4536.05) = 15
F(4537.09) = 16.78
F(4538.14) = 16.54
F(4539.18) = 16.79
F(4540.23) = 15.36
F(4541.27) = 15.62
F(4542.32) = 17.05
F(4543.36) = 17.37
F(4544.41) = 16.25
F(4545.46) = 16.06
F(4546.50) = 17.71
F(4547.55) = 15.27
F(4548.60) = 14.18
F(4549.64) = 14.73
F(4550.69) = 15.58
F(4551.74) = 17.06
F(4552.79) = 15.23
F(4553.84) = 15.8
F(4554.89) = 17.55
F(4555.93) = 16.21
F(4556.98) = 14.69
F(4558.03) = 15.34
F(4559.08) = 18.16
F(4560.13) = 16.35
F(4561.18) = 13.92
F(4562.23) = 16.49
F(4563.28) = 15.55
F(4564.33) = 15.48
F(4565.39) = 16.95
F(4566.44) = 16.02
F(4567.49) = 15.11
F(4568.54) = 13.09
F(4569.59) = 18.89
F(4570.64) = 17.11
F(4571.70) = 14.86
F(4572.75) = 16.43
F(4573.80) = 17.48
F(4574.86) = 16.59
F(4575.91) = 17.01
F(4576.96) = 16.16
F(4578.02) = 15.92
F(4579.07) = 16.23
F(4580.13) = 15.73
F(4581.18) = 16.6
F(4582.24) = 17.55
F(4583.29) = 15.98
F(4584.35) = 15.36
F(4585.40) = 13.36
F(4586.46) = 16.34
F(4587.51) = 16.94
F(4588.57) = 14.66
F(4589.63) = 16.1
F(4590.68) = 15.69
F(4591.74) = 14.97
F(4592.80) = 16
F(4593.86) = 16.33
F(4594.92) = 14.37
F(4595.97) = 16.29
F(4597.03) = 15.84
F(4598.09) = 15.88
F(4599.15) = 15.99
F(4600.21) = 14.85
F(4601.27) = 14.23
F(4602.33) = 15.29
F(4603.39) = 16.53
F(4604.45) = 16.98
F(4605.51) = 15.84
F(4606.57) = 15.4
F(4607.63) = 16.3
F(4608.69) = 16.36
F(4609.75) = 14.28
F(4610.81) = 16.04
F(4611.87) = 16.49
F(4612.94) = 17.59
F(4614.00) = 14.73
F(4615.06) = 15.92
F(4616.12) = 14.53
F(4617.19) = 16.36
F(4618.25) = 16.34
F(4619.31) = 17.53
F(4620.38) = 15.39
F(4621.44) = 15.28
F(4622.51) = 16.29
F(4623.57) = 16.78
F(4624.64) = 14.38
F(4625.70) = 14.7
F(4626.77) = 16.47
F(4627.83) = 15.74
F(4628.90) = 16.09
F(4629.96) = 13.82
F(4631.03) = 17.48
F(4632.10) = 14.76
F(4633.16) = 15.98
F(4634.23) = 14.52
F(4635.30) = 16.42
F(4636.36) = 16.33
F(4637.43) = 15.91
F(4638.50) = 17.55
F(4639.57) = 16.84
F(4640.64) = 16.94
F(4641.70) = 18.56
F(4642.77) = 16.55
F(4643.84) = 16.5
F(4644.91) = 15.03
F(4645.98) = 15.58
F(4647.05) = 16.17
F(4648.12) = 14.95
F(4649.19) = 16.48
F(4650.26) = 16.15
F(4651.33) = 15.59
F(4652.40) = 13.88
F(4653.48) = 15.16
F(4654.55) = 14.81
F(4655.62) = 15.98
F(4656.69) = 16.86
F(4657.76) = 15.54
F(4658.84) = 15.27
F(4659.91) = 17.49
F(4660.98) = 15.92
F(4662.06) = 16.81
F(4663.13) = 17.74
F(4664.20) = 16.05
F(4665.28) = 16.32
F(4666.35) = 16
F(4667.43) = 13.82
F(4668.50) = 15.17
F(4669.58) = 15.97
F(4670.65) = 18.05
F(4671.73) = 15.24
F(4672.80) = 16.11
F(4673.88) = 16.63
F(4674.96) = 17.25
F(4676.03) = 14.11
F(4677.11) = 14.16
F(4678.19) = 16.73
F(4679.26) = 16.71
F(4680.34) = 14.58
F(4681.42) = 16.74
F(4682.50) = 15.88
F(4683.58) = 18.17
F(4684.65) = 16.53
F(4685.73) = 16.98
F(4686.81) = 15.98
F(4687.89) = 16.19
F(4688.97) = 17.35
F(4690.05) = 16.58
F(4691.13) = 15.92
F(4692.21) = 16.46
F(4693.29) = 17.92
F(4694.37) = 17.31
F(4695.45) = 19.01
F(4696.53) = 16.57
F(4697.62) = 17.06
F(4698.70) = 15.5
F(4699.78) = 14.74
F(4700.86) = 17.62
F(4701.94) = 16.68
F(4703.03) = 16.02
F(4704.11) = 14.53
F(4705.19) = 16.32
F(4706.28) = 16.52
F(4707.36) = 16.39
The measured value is 1.5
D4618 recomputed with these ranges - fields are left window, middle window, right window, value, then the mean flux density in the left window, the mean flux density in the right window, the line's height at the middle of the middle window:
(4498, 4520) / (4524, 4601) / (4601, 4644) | 0.92 AA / 16.2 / 16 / 16.1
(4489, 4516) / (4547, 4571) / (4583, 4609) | 0.06 AA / 16.2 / 15.7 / 15.9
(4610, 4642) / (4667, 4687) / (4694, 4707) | 0.34 AA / 16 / 16.5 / 16.3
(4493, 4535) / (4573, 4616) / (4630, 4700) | 0.63 AA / 16.1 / 16.2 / 16.1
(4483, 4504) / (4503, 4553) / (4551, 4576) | 0.74 AA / 16.2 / 16.1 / 16.2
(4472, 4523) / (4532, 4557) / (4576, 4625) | 0.07 AA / 16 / 15.8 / 15.9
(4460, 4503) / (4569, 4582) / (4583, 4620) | -0.68 AA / 15.8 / 15.8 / 15.8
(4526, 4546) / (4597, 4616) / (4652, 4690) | 0.22 AA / 15.8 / 16.1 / 16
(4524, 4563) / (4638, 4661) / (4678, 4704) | 0.44 AA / 15.9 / 16.6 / 16.4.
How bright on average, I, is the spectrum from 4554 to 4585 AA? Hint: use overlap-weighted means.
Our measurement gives 16.2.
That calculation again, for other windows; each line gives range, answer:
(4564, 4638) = 15.9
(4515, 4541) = 15.8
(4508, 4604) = 15.9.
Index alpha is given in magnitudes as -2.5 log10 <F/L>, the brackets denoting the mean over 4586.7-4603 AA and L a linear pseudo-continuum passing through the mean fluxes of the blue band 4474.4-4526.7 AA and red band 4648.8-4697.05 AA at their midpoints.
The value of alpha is 0.04 mag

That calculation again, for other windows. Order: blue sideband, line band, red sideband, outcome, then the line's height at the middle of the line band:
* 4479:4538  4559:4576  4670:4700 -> -0.002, 16.1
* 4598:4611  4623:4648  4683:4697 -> 0.009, 16.2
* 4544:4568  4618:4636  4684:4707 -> 0.032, 16.2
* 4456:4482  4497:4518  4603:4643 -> -0.043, 15.6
